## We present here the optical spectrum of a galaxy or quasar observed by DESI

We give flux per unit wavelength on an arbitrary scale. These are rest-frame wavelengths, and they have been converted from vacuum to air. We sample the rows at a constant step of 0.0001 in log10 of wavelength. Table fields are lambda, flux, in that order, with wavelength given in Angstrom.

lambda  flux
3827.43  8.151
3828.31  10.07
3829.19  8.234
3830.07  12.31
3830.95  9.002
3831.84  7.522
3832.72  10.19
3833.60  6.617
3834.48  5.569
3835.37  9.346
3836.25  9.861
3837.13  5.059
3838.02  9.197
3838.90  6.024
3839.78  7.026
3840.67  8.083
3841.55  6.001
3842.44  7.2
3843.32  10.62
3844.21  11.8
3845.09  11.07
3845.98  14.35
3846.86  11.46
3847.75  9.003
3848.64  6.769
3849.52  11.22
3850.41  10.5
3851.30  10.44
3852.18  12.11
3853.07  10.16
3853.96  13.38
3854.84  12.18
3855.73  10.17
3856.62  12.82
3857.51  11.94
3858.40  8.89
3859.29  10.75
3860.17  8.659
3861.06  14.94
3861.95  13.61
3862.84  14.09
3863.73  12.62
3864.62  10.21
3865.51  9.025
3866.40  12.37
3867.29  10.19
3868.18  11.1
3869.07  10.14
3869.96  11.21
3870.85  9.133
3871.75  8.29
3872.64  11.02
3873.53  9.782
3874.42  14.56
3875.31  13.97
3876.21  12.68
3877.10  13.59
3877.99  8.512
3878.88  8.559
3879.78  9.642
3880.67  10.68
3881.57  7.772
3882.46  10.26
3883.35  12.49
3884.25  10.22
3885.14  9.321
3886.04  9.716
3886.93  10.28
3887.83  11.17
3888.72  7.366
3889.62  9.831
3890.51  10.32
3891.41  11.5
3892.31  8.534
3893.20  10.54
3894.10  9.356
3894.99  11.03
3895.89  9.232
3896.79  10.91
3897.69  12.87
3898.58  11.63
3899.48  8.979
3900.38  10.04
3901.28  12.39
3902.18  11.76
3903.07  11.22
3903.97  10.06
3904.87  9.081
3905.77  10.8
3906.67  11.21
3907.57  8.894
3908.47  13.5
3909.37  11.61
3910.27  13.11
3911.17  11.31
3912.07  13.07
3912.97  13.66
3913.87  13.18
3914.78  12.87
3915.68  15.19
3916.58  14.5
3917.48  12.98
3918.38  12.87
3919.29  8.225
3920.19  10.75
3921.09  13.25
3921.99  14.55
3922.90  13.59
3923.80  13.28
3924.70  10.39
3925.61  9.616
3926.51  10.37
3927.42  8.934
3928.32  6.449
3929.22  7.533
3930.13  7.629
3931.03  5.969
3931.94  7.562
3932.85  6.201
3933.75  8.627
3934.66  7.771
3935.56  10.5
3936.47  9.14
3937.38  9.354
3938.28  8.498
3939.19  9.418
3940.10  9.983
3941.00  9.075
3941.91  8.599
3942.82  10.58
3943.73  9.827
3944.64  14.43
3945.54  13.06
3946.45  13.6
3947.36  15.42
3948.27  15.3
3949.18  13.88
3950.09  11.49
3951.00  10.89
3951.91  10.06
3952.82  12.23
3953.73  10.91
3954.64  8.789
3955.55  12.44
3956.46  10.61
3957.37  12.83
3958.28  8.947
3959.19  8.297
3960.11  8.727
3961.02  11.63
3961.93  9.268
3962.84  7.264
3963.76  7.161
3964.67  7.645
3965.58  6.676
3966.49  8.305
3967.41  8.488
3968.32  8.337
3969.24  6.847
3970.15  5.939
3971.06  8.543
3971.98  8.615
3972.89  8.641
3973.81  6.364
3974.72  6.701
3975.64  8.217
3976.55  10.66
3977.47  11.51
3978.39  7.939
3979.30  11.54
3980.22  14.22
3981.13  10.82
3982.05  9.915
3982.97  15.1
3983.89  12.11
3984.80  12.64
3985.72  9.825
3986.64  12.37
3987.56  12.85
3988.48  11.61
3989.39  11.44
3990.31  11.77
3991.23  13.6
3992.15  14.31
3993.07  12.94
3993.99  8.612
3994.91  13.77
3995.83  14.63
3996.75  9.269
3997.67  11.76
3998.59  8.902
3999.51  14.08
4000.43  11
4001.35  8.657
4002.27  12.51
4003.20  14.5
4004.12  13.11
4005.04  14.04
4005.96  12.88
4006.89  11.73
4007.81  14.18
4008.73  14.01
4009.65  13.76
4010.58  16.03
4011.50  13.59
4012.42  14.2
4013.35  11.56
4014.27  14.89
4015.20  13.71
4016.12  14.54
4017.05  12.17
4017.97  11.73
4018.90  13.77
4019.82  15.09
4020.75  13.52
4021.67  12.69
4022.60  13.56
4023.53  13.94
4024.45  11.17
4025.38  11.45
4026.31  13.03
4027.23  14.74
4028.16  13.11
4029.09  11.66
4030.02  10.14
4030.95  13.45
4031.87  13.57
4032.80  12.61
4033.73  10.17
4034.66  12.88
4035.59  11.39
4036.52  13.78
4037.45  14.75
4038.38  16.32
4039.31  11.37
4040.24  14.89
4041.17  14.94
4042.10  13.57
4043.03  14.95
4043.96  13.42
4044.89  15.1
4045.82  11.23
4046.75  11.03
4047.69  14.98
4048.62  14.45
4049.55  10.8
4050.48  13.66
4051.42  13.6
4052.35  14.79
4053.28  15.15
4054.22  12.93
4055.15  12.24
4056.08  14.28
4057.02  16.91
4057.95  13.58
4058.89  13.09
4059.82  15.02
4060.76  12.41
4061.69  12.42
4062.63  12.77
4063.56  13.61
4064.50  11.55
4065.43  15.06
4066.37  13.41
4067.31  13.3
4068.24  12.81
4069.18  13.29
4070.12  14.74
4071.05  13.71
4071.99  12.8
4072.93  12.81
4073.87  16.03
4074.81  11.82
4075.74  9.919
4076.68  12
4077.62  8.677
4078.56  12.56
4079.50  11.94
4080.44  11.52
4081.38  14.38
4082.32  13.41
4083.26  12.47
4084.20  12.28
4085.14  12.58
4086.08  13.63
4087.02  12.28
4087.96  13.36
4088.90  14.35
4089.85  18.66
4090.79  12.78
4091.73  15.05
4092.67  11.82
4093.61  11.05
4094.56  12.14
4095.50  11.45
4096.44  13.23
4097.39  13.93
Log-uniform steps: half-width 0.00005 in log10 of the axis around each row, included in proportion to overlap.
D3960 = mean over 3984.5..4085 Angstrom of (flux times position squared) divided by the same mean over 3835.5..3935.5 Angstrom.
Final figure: 1.32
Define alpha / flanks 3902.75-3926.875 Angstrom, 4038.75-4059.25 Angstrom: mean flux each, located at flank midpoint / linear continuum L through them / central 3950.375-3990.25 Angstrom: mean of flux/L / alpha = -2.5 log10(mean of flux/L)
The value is 0.27 mag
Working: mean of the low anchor 12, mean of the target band 9.89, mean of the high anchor 13.7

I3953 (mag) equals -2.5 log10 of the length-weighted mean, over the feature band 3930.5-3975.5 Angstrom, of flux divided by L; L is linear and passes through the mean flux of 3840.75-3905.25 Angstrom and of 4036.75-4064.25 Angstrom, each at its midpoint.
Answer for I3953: 0.25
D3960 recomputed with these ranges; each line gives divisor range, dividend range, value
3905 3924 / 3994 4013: 1.07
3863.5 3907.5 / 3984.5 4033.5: 1.29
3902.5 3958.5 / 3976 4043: 1.20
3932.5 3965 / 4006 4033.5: 1.32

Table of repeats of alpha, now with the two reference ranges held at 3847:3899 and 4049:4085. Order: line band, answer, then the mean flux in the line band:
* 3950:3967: 0.22 mag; 9.65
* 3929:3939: 0.38 mag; 8.12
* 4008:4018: -0.11 mag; 13.8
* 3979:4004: 0.01 mag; 12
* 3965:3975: 0.49 mag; 7.61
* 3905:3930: -0.03 mag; 11.6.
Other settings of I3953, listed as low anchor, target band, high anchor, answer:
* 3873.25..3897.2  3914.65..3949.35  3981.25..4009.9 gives 0.05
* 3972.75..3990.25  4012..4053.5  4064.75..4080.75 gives -0.12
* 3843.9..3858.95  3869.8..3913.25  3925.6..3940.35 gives -0.11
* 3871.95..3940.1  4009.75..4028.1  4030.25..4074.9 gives -0.05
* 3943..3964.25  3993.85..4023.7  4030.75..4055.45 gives -0.03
